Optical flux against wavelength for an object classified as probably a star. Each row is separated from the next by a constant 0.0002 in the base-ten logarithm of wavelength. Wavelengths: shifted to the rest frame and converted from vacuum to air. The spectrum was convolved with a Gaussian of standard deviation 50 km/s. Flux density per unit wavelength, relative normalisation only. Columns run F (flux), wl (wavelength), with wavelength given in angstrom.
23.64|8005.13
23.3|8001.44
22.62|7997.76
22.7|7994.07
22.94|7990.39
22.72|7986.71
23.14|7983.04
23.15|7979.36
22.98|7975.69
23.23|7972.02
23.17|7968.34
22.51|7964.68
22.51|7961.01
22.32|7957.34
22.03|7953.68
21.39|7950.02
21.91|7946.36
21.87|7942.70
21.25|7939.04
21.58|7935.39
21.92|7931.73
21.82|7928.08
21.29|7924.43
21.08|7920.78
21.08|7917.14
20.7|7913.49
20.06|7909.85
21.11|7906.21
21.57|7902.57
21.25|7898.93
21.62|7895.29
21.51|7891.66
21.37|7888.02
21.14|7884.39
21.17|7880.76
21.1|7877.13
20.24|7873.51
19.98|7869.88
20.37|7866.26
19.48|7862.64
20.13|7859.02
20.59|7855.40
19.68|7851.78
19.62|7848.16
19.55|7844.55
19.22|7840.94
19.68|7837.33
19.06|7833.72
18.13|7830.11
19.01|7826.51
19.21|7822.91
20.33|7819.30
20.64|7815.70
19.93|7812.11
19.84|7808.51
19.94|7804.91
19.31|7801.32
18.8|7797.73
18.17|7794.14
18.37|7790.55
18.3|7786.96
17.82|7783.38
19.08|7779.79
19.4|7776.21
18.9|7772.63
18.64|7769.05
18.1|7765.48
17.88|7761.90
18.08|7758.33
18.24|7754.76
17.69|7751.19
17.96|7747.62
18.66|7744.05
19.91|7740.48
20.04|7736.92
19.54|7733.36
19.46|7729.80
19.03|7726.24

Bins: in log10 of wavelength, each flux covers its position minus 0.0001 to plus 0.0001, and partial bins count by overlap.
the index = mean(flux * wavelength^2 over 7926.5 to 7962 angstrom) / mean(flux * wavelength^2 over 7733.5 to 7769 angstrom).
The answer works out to 1.2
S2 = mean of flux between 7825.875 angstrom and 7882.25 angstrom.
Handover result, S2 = 19.8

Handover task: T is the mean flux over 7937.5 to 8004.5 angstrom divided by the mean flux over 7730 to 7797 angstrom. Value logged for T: 1.21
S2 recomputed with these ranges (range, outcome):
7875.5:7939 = 21.3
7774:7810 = 18.9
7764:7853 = 19.2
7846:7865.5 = 19.9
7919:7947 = 21.6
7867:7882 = 20.6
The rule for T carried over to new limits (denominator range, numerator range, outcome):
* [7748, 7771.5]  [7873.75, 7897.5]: 1.17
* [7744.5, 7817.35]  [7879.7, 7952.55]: 1.14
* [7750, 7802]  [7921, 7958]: 1.18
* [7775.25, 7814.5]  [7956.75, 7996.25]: 1.20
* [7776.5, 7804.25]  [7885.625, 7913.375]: 1.14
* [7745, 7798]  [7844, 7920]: 1.13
